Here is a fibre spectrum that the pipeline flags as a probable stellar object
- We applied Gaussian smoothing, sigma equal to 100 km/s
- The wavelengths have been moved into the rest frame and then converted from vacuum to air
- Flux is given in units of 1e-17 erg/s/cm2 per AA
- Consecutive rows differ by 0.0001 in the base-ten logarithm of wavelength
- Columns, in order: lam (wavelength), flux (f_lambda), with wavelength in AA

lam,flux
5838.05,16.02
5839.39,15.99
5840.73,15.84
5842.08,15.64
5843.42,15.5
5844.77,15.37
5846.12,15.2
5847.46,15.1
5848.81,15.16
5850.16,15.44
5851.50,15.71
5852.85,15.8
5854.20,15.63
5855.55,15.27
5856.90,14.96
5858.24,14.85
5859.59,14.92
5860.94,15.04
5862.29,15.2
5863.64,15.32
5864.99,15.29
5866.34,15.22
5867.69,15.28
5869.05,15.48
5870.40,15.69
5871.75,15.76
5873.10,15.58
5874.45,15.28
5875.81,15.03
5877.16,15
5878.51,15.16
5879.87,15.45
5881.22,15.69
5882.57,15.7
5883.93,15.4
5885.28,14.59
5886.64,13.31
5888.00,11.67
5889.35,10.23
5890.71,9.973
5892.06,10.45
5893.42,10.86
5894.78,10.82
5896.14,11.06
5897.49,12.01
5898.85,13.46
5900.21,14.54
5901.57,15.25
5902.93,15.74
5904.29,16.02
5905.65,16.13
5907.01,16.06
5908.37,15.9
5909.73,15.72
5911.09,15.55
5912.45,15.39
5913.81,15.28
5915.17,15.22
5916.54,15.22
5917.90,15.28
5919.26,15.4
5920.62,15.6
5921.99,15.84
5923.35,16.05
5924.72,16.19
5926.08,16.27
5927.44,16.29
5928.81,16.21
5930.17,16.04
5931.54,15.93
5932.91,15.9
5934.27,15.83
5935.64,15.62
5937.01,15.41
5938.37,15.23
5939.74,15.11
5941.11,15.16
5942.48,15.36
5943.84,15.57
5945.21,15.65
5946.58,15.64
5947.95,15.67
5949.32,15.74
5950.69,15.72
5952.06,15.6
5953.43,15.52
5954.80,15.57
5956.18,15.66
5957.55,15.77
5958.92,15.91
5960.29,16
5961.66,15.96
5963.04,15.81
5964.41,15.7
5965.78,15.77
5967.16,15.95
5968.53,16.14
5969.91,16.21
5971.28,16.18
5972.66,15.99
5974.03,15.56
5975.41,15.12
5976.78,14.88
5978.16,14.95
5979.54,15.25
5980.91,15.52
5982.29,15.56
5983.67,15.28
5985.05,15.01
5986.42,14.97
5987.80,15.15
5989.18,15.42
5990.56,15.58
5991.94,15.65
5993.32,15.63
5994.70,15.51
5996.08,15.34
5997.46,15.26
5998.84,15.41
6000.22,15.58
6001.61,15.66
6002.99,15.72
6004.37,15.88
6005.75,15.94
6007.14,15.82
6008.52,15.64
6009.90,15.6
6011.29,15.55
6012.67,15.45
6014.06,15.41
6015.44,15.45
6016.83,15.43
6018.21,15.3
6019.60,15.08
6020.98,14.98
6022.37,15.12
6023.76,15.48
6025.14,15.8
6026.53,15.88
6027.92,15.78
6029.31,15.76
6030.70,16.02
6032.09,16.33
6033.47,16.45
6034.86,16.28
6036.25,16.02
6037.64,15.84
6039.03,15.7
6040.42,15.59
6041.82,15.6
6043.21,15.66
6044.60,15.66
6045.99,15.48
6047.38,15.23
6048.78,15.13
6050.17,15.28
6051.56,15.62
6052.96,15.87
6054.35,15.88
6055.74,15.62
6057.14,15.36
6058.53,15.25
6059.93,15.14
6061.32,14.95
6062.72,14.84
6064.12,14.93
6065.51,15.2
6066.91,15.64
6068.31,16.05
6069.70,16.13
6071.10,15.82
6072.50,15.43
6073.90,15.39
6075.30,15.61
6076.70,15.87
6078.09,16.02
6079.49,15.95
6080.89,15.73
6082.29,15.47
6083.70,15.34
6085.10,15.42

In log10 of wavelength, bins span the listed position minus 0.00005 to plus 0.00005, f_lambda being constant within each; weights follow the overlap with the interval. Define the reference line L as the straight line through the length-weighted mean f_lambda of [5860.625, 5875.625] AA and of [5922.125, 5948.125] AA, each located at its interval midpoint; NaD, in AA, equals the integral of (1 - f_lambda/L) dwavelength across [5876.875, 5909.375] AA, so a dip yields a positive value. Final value 3.6 AA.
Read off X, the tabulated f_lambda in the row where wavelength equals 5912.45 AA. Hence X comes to 15.39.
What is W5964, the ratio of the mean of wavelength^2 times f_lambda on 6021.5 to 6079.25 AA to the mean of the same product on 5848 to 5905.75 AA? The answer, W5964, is 1.15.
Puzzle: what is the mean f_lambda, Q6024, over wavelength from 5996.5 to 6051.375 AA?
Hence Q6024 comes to 15.6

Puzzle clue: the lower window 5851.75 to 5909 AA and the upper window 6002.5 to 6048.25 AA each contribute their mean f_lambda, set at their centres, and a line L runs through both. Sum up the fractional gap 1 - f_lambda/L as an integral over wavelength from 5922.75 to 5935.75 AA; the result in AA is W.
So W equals -1.1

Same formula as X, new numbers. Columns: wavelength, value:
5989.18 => 15.42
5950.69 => 15.72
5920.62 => 15.6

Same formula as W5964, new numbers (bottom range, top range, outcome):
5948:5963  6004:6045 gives 1.02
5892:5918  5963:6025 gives 1.11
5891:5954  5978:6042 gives 1.06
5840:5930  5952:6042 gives 1.09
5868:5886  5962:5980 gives 1.05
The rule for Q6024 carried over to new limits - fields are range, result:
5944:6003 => 15.6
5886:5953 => 14.8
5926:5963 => 15.7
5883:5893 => 12.3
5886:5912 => 13.4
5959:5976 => 15.9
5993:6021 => 15.5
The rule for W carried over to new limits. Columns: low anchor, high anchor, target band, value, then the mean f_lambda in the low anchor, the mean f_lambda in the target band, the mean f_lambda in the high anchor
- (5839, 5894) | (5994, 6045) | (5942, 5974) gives -1.1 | 14.7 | 15.8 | 15.6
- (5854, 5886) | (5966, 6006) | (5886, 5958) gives 2.6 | 15.3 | 14.8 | 15.5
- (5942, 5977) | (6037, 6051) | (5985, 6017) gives 0.2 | 15.7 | 15.5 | 15.5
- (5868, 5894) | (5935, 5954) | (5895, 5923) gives -0.5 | 14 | 15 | 15.5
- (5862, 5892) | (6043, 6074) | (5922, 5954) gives -1.9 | 14.5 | 15.7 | 15.5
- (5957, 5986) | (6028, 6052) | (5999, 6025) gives 0.3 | 15.6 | 15.5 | 15.7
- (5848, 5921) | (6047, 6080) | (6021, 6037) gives -0.5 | 14.6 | 15.9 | 15.5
